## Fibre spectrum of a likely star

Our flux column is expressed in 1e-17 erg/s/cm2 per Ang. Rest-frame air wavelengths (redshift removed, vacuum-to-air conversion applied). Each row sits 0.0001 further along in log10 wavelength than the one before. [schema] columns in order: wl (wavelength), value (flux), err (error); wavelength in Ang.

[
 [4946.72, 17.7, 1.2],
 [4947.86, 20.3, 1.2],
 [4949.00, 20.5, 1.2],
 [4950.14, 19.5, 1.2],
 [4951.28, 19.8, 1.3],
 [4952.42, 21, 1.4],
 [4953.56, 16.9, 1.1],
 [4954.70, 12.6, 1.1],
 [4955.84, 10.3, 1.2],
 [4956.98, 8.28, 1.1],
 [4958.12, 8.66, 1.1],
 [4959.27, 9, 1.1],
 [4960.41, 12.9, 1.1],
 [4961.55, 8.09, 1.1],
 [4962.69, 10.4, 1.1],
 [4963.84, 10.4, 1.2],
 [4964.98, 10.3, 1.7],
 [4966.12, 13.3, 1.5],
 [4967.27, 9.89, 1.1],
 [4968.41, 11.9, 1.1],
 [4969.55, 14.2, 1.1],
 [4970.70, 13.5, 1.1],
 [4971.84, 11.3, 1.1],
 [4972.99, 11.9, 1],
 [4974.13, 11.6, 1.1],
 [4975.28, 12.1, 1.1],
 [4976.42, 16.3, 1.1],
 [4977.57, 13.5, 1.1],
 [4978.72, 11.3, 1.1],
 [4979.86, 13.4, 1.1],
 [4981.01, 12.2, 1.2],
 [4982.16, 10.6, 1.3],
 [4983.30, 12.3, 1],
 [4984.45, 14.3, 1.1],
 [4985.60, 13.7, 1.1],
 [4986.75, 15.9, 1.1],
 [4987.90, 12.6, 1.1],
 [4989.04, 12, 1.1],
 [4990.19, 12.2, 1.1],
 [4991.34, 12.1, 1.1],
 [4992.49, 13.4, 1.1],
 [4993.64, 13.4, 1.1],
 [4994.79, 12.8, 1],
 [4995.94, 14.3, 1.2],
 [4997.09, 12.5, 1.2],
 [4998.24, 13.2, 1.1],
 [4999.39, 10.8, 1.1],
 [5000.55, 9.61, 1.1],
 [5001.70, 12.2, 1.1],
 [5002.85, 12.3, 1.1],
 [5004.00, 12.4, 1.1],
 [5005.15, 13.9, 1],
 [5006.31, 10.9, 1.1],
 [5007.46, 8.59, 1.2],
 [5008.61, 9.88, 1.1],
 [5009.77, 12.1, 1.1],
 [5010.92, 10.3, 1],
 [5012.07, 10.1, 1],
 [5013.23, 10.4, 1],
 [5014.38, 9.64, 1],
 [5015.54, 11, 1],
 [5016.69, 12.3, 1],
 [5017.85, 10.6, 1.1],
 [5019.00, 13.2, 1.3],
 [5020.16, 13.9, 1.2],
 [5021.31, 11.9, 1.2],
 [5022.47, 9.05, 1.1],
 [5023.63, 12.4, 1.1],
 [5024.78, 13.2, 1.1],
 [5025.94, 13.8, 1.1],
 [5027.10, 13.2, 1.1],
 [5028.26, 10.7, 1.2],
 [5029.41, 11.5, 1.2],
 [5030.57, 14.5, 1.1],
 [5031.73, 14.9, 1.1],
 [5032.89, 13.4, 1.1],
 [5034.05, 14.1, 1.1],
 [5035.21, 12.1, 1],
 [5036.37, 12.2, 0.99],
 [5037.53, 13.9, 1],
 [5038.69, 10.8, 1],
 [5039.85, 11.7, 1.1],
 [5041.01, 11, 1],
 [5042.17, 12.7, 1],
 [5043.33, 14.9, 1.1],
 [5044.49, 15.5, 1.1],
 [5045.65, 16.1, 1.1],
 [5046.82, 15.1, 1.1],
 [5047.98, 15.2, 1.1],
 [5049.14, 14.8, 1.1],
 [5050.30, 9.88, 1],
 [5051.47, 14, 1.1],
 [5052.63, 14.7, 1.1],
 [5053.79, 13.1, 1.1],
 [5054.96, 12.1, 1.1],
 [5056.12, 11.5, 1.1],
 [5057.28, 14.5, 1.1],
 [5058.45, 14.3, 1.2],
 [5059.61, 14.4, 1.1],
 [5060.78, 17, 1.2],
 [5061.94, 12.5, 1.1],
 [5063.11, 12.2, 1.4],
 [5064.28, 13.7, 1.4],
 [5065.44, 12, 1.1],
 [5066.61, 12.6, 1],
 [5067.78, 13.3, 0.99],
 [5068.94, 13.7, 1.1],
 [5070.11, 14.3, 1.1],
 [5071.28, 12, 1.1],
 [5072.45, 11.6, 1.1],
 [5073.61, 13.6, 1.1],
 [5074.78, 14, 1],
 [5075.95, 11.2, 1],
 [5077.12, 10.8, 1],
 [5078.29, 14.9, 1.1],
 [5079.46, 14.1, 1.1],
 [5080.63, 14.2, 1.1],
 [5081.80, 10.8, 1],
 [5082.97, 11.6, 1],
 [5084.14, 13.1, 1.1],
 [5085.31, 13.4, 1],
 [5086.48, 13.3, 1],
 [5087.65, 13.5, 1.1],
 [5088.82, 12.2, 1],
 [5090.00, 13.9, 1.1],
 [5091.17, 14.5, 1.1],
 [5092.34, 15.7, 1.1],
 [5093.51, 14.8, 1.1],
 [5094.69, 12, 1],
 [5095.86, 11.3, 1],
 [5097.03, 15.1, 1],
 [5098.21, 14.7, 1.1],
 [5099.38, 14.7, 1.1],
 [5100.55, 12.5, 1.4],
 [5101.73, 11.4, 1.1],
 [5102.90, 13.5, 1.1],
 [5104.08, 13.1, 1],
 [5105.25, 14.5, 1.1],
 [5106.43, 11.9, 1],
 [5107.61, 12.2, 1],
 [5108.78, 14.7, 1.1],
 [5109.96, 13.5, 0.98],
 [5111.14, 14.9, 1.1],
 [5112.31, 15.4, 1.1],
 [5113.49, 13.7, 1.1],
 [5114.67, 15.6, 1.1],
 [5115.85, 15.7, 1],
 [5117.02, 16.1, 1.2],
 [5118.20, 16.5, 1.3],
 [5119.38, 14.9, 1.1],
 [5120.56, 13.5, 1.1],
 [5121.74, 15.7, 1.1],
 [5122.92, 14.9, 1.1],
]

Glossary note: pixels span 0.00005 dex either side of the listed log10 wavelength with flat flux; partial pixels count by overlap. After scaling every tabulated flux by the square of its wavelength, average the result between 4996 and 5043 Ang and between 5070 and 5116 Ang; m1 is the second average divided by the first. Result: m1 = 1.2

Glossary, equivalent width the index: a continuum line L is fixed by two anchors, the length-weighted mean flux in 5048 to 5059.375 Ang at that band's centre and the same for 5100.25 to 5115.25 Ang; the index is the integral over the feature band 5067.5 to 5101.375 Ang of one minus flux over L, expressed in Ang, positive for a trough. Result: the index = 0.6 Ang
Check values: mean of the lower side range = 13.4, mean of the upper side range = 13.6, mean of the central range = 13.3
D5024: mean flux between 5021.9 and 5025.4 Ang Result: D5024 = 11.6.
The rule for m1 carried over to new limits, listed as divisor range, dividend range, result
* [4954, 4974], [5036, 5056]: 1.25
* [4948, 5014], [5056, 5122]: 1.13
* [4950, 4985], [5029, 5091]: 1.10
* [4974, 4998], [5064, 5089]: 1.03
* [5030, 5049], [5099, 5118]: 1.05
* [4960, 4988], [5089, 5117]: 1.19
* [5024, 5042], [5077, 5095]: 1.07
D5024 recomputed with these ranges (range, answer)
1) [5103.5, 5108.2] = 12.9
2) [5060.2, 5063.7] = 13.9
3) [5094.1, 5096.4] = 11.7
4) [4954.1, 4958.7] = 10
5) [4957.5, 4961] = 10.1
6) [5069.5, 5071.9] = 13.1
